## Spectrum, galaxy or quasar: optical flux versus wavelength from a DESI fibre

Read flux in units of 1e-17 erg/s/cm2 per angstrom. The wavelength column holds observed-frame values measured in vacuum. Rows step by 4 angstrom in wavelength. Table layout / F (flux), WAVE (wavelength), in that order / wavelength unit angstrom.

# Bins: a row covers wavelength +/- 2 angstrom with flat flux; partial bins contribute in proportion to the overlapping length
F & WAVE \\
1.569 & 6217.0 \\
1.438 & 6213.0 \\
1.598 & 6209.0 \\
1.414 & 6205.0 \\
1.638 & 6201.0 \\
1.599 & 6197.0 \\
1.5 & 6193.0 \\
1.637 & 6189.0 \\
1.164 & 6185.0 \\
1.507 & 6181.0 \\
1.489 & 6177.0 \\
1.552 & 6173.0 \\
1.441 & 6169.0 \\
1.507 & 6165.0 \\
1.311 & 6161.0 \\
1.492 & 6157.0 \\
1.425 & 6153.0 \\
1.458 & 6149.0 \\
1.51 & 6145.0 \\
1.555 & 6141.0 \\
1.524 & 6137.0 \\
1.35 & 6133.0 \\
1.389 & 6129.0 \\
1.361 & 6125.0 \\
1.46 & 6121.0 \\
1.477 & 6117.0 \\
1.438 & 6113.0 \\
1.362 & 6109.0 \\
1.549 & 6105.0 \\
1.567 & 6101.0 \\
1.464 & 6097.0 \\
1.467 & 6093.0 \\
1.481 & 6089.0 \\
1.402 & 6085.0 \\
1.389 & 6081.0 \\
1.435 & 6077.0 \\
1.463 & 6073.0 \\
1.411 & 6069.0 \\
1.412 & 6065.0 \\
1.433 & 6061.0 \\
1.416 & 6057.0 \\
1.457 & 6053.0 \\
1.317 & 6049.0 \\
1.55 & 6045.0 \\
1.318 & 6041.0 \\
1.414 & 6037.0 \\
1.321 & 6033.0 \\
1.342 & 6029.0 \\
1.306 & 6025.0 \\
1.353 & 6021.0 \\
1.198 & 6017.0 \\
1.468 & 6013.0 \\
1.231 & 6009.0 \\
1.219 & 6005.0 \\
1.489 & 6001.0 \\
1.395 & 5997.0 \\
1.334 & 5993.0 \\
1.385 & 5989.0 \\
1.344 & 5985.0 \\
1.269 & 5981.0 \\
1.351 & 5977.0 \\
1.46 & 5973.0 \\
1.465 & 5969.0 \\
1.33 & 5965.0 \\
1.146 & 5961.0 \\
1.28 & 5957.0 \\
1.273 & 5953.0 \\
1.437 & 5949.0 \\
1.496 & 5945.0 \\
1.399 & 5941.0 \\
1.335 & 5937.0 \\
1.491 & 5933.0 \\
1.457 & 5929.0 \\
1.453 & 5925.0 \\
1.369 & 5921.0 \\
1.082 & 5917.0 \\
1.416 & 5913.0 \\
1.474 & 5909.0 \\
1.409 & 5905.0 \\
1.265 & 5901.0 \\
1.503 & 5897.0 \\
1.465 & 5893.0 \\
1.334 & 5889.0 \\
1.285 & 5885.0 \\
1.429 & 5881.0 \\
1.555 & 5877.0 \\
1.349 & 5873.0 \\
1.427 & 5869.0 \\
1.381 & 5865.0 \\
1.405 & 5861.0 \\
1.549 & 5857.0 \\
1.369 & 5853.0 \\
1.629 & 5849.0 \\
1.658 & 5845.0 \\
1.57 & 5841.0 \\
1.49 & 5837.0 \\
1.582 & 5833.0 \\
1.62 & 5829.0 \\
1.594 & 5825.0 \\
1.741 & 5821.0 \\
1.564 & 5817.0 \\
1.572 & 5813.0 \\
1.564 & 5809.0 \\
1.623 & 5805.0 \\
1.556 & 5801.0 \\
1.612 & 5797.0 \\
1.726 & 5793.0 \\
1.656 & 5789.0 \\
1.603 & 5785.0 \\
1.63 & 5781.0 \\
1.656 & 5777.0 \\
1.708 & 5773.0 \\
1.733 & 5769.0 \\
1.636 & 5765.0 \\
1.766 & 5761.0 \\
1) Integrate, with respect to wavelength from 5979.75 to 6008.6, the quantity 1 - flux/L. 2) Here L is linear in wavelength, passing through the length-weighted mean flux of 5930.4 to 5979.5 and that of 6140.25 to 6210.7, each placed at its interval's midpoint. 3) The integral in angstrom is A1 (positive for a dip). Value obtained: 1.0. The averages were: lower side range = 1.37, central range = 1.34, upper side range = 1.49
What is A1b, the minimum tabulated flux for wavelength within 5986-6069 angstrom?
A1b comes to 1.198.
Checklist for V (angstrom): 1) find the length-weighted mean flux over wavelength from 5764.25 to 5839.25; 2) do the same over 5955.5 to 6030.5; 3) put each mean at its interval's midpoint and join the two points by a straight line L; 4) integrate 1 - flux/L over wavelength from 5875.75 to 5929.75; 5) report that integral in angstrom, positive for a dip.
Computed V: 3.04 angstrom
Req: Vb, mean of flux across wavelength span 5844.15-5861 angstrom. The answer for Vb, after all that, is 1.53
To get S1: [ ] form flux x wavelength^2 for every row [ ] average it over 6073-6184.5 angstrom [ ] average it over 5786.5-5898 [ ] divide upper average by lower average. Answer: 1.05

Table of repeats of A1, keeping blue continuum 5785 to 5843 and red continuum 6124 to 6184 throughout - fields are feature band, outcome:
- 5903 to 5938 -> 3.8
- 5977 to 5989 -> 1.6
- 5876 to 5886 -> 1.0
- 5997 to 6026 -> 3.6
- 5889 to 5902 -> 1.3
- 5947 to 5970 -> 3.4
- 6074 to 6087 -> 0.7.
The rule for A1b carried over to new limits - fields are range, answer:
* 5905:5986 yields 1.082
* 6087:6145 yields 1.35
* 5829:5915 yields 1.265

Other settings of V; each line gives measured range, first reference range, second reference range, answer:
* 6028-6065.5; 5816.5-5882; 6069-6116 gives 1.76 angstrom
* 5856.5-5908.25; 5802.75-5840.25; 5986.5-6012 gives 3.41 angstrom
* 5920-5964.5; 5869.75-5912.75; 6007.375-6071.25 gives 0.68 angstrom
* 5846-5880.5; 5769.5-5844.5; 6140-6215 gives 2.92 angstrom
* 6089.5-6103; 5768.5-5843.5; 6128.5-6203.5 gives 0.07 angstrom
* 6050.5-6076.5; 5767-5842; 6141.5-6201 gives 1.55 angstrom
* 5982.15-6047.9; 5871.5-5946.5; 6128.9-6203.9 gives 3.59 angstrom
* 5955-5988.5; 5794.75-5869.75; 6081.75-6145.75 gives 3.86 angstrom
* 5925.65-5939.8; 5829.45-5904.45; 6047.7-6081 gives 0.18 angstrom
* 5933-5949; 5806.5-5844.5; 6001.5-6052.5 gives 0.29 angstrom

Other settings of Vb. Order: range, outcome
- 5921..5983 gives 1.38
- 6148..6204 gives 1.48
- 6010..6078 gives 1.39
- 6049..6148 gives 1.45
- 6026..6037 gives 1.34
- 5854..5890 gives 1.41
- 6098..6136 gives 1.44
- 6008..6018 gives 1.32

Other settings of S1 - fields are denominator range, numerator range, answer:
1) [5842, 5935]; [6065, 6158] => 1.10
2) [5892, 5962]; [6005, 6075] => 1.04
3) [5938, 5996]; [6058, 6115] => 1.11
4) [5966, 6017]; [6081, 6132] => 1.11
